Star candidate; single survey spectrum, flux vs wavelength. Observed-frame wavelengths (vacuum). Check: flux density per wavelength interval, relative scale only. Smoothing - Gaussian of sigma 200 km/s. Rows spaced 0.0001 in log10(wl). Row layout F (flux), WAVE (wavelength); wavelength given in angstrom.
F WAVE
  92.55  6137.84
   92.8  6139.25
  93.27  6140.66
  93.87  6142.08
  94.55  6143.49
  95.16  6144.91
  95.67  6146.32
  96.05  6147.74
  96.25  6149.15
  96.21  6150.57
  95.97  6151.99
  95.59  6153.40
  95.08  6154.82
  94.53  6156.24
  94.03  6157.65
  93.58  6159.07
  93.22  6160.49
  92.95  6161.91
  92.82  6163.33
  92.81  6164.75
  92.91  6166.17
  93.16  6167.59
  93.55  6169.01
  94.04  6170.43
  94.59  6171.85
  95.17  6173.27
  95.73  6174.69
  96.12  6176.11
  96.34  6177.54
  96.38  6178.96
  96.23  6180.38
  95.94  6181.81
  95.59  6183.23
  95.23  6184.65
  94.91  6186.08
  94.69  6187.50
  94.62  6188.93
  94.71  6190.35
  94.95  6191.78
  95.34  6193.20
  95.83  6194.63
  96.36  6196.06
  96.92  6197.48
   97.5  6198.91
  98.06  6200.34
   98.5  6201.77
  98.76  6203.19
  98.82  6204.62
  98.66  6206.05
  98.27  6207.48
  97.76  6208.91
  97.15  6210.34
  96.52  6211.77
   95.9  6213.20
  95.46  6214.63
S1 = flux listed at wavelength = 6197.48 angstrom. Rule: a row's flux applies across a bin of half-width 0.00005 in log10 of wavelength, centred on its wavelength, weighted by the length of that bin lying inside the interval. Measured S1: 96.92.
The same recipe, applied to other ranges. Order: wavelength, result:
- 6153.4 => 95.59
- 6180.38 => 96.23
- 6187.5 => 94.69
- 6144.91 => 95.16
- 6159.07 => 93.58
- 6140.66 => 93.27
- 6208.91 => 97.76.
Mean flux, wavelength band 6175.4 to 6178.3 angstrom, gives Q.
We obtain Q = 96.1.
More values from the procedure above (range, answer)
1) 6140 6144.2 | 93.8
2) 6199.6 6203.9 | 98.5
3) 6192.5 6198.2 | 96.1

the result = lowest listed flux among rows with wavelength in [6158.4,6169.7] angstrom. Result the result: 92.81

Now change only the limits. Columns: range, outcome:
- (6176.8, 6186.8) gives 94.91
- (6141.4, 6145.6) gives 93.87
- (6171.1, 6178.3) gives 94.59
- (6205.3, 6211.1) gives 97.15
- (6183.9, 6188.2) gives 94.69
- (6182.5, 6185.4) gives 95.23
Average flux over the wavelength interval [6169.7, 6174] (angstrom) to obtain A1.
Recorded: 94.7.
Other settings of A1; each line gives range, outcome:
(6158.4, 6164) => 93.1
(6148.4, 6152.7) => 96.3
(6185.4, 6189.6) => 94.7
